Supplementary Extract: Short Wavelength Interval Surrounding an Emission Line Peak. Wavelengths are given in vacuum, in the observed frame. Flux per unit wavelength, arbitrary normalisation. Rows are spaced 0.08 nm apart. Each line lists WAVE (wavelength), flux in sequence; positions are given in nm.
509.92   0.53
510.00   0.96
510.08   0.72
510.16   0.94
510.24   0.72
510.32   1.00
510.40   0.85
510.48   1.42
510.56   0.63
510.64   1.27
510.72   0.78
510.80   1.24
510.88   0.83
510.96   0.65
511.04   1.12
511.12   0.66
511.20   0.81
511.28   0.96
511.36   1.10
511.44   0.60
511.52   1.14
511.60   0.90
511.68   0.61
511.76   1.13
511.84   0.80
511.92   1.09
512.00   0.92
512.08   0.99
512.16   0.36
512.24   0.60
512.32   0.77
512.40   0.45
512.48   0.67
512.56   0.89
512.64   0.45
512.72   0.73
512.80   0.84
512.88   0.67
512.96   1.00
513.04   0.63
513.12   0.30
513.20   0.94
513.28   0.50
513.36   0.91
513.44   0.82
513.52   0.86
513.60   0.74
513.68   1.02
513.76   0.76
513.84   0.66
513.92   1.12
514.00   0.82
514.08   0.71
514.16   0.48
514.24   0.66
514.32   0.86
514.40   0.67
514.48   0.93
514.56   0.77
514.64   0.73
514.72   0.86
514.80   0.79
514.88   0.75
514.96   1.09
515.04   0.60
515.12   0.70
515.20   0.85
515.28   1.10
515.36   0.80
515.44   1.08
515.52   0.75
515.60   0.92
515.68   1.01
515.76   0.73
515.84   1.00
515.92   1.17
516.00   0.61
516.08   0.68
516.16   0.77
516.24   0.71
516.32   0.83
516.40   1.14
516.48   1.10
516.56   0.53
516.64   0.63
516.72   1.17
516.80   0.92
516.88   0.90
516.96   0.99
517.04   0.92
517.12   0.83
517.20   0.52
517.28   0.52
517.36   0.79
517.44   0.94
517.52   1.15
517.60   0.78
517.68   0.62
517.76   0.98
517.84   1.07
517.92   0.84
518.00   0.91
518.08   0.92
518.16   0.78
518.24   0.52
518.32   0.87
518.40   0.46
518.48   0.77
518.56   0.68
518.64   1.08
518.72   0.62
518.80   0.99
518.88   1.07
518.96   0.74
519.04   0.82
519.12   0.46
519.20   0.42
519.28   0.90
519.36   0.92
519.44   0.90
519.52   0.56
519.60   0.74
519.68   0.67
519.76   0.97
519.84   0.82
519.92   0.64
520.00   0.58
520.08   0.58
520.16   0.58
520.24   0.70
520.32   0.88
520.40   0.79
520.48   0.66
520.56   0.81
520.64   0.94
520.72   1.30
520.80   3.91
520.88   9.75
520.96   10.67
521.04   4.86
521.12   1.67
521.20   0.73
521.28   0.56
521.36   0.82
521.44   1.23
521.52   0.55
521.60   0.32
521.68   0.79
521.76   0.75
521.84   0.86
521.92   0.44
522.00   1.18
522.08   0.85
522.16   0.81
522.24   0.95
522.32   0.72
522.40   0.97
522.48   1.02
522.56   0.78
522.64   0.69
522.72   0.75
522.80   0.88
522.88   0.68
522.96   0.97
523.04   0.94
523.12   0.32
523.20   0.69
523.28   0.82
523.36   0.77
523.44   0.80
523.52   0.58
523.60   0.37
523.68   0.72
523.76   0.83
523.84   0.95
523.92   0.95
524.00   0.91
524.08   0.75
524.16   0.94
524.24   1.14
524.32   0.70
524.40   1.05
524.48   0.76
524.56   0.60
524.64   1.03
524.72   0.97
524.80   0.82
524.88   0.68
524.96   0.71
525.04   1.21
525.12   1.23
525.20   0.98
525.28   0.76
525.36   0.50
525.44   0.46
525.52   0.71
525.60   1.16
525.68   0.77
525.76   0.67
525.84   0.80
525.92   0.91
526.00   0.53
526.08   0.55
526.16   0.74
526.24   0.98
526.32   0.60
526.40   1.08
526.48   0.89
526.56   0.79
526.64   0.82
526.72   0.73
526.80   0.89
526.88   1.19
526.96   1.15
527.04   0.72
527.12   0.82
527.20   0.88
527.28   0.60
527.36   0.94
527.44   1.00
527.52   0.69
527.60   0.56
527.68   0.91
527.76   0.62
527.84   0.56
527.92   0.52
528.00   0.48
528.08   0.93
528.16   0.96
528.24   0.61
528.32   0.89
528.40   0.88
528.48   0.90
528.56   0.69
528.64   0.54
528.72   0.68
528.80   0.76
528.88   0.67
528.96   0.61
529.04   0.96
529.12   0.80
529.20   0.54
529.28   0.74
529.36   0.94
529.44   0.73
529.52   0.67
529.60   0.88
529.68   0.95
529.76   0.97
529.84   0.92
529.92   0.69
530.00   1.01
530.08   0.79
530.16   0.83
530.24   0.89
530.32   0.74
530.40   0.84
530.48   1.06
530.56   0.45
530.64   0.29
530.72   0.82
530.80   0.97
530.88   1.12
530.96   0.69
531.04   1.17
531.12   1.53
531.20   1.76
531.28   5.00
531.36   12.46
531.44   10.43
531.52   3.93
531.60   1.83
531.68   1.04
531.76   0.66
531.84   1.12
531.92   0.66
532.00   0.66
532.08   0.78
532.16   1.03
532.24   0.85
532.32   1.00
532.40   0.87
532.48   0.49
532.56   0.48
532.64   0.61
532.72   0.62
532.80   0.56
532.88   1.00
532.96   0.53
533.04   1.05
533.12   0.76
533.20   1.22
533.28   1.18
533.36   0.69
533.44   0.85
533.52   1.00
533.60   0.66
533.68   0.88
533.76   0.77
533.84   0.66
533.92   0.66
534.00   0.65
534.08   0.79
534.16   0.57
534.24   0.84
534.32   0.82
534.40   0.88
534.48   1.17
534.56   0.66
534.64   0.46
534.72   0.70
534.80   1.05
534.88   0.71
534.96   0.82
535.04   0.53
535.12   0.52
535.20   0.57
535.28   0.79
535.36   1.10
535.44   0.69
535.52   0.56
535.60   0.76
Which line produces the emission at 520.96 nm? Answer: H-beta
